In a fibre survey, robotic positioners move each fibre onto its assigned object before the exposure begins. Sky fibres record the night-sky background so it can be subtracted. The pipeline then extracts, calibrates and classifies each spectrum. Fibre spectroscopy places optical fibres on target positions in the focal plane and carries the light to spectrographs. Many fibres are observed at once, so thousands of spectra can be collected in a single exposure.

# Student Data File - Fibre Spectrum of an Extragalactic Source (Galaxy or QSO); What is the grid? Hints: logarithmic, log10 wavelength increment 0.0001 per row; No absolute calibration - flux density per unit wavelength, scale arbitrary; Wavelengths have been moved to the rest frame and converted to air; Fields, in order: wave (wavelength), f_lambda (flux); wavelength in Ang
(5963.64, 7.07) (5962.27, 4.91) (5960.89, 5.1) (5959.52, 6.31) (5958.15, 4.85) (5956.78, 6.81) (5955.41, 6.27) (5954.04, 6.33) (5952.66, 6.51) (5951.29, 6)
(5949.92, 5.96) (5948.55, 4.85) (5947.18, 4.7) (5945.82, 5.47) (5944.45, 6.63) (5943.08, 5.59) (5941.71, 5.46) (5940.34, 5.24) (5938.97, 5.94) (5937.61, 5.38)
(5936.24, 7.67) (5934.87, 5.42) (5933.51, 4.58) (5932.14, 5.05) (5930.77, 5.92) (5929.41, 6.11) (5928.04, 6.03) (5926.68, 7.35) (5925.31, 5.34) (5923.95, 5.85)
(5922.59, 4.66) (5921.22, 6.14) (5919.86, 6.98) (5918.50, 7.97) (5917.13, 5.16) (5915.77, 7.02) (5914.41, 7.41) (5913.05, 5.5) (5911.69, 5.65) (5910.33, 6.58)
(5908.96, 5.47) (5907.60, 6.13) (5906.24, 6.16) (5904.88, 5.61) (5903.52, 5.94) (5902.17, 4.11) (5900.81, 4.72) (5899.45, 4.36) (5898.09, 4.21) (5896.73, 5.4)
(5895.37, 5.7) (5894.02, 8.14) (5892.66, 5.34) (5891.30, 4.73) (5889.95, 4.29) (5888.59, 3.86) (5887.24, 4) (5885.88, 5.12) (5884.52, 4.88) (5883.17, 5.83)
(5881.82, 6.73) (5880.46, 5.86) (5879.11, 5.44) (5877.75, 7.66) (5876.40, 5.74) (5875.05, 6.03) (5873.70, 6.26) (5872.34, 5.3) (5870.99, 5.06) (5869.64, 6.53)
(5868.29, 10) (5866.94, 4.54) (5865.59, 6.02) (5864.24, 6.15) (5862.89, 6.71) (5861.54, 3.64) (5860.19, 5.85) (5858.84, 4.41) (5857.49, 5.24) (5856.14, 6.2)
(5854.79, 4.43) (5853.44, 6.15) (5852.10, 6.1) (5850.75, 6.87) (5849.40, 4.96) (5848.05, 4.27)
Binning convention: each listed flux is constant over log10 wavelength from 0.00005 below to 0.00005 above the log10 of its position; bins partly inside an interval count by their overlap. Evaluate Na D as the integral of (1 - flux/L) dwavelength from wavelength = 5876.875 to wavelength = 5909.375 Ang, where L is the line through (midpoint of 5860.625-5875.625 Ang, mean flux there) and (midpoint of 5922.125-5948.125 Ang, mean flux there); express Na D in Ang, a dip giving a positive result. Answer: 2.7 Ang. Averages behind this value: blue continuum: 6.02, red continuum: 5.71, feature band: 5.41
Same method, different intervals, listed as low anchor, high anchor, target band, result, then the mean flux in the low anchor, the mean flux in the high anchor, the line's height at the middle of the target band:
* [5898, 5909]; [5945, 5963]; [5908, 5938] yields -3.6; 5.23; 5.71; 5.41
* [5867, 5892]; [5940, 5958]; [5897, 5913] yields 1.1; 5.71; 5.81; 5.75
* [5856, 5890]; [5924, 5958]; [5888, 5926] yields 0.7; 5.68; 5.84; 5.76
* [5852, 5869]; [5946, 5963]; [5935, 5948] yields -0.1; 5.8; 5.71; 5.73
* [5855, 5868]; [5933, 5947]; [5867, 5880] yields -1.9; 5.52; 5.72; 5.55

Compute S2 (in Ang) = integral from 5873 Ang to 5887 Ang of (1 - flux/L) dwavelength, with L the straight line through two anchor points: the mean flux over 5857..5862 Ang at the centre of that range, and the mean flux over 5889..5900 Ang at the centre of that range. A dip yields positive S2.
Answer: -2.29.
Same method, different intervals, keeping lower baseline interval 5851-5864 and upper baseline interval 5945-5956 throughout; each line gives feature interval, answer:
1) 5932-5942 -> 0.2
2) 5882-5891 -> 1.3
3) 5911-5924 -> -1.3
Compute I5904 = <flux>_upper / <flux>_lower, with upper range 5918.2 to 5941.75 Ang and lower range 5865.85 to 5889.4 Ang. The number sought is 1.02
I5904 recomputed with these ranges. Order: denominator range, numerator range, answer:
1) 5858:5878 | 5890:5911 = 0.92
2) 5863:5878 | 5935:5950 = 0.91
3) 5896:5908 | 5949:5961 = 1.17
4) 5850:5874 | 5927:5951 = 0.97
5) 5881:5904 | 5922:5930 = 1.15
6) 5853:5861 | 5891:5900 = 1.02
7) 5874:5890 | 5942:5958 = 1.06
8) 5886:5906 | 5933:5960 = 1.15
